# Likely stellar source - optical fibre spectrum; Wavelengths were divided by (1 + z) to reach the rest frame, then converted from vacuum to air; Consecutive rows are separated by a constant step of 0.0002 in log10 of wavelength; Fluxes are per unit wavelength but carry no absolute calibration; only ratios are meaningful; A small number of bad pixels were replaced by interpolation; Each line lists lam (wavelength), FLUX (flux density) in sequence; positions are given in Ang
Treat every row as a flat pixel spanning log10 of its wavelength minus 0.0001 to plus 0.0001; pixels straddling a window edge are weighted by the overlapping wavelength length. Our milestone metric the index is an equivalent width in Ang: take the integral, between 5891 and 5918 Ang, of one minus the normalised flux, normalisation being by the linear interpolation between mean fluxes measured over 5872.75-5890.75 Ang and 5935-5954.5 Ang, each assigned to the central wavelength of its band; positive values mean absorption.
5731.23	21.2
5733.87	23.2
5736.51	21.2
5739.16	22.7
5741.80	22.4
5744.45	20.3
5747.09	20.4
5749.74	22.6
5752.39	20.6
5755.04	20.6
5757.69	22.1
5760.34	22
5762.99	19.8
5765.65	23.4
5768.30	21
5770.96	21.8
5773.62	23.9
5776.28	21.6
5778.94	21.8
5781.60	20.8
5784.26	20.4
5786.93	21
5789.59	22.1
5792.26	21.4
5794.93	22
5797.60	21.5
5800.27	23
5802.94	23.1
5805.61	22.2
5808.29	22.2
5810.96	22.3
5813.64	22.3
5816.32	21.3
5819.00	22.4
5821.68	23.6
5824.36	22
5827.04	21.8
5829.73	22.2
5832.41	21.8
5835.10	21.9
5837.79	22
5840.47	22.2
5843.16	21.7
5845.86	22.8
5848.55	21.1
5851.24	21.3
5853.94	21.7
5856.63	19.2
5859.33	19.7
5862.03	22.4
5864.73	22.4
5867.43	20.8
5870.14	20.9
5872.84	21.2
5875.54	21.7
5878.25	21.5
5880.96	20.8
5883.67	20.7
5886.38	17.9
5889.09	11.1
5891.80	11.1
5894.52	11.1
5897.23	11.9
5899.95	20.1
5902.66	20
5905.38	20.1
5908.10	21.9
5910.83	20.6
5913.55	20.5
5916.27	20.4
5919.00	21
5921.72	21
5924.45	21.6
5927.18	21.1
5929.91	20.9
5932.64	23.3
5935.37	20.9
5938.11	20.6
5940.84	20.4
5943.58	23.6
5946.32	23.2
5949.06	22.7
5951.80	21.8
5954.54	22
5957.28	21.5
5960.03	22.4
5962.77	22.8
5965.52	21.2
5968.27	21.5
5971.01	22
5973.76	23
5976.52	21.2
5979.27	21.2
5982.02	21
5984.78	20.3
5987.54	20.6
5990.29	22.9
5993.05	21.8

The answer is 2.9 Ang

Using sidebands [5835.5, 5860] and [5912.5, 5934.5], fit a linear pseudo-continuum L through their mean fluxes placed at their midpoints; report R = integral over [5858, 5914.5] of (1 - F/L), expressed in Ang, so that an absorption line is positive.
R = 6.2 Ang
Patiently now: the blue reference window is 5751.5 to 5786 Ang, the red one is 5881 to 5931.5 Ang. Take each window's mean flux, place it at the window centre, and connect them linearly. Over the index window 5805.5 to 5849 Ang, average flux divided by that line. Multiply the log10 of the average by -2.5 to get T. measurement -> -0.09 mag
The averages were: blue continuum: 21.5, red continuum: 18.6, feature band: 22.1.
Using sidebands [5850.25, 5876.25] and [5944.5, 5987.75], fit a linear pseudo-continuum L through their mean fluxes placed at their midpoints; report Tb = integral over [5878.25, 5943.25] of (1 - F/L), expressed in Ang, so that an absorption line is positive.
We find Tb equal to 6.8 Ang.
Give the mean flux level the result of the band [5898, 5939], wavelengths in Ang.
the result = 20.8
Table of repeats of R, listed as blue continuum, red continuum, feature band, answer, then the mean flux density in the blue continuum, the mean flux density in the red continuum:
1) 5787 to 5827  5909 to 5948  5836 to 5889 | 2.2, 22.2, 21.4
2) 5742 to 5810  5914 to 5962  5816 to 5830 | -0.4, 21.7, 21.7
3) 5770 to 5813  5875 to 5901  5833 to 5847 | -2.1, 22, 16.6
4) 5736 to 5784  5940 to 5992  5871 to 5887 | 0.7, 21.6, 21.9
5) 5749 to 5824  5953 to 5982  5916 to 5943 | 0.8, 21.9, 21.8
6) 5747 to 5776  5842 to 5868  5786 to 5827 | -1.2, 21.7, 21.3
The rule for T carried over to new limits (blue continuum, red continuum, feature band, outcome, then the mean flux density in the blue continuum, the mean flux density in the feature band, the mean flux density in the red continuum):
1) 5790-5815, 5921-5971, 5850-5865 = 0.052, 22.2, 21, 21.8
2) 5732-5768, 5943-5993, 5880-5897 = 0.399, 21.6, 15.1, 21.9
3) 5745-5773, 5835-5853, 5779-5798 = 0.013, 21.5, 21.3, 21.9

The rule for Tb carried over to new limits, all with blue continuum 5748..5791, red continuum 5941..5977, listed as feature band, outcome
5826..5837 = -0.1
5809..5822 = -0.3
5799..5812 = -0.5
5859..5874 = 0.4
